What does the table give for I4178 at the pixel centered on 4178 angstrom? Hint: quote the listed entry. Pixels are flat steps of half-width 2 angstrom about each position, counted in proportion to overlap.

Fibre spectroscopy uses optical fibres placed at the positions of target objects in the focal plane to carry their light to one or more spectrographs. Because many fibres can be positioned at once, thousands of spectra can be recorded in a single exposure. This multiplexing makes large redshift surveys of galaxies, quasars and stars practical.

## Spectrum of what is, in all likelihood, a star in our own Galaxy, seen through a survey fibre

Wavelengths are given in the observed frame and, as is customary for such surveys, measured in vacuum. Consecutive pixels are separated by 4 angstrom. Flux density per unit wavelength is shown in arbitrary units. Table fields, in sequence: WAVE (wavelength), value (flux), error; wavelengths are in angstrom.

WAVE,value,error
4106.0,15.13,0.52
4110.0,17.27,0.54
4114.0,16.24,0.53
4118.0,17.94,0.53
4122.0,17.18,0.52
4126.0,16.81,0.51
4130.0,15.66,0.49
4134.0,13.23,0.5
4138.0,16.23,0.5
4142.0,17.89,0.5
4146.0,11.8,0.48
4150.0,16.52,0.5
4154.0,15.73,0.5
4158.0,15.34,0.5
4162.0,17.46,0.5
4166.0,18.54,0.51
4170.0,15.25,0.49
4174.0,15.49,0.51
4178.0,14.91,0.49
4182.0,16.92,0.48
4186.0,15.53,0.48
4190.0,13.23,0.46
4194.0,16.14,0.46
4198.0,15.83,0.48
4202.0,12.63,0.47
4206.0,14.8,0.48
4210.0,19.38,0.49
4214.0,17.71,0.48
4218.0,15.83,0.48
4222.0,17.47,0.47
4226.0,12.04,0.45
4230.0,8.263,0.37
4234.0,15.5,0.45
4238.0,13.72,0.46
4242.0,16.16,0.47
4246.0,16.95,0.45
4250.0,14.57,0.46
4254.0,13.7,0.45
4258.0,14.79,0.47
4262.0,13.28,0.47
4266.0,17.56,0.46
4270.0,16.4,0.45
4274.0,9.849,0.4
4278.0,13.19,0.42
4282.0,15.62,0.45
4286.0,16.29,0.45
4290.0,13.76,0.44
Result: 14.91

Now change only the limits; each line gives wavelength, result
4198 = 15.83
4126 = 16.81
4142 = 17.89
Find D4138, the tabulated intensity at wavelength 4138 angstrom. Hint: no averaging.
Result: 16.23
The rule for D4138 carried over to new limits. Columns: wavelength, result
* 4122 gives 17.18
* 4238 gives 13.72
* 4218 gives 15.83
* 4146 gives 11.8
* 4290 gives 13.76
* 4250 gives 14.57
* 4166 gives 18.54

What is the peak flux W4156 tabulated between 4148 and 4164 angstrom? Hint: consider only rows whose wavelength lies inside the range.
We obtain 17.46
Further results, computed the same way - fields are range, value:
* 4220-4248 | 17.47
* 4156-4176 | 18.54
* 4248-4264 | 14.79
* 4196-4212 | 19.38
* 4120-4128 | 17.18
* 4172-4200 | 16.92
